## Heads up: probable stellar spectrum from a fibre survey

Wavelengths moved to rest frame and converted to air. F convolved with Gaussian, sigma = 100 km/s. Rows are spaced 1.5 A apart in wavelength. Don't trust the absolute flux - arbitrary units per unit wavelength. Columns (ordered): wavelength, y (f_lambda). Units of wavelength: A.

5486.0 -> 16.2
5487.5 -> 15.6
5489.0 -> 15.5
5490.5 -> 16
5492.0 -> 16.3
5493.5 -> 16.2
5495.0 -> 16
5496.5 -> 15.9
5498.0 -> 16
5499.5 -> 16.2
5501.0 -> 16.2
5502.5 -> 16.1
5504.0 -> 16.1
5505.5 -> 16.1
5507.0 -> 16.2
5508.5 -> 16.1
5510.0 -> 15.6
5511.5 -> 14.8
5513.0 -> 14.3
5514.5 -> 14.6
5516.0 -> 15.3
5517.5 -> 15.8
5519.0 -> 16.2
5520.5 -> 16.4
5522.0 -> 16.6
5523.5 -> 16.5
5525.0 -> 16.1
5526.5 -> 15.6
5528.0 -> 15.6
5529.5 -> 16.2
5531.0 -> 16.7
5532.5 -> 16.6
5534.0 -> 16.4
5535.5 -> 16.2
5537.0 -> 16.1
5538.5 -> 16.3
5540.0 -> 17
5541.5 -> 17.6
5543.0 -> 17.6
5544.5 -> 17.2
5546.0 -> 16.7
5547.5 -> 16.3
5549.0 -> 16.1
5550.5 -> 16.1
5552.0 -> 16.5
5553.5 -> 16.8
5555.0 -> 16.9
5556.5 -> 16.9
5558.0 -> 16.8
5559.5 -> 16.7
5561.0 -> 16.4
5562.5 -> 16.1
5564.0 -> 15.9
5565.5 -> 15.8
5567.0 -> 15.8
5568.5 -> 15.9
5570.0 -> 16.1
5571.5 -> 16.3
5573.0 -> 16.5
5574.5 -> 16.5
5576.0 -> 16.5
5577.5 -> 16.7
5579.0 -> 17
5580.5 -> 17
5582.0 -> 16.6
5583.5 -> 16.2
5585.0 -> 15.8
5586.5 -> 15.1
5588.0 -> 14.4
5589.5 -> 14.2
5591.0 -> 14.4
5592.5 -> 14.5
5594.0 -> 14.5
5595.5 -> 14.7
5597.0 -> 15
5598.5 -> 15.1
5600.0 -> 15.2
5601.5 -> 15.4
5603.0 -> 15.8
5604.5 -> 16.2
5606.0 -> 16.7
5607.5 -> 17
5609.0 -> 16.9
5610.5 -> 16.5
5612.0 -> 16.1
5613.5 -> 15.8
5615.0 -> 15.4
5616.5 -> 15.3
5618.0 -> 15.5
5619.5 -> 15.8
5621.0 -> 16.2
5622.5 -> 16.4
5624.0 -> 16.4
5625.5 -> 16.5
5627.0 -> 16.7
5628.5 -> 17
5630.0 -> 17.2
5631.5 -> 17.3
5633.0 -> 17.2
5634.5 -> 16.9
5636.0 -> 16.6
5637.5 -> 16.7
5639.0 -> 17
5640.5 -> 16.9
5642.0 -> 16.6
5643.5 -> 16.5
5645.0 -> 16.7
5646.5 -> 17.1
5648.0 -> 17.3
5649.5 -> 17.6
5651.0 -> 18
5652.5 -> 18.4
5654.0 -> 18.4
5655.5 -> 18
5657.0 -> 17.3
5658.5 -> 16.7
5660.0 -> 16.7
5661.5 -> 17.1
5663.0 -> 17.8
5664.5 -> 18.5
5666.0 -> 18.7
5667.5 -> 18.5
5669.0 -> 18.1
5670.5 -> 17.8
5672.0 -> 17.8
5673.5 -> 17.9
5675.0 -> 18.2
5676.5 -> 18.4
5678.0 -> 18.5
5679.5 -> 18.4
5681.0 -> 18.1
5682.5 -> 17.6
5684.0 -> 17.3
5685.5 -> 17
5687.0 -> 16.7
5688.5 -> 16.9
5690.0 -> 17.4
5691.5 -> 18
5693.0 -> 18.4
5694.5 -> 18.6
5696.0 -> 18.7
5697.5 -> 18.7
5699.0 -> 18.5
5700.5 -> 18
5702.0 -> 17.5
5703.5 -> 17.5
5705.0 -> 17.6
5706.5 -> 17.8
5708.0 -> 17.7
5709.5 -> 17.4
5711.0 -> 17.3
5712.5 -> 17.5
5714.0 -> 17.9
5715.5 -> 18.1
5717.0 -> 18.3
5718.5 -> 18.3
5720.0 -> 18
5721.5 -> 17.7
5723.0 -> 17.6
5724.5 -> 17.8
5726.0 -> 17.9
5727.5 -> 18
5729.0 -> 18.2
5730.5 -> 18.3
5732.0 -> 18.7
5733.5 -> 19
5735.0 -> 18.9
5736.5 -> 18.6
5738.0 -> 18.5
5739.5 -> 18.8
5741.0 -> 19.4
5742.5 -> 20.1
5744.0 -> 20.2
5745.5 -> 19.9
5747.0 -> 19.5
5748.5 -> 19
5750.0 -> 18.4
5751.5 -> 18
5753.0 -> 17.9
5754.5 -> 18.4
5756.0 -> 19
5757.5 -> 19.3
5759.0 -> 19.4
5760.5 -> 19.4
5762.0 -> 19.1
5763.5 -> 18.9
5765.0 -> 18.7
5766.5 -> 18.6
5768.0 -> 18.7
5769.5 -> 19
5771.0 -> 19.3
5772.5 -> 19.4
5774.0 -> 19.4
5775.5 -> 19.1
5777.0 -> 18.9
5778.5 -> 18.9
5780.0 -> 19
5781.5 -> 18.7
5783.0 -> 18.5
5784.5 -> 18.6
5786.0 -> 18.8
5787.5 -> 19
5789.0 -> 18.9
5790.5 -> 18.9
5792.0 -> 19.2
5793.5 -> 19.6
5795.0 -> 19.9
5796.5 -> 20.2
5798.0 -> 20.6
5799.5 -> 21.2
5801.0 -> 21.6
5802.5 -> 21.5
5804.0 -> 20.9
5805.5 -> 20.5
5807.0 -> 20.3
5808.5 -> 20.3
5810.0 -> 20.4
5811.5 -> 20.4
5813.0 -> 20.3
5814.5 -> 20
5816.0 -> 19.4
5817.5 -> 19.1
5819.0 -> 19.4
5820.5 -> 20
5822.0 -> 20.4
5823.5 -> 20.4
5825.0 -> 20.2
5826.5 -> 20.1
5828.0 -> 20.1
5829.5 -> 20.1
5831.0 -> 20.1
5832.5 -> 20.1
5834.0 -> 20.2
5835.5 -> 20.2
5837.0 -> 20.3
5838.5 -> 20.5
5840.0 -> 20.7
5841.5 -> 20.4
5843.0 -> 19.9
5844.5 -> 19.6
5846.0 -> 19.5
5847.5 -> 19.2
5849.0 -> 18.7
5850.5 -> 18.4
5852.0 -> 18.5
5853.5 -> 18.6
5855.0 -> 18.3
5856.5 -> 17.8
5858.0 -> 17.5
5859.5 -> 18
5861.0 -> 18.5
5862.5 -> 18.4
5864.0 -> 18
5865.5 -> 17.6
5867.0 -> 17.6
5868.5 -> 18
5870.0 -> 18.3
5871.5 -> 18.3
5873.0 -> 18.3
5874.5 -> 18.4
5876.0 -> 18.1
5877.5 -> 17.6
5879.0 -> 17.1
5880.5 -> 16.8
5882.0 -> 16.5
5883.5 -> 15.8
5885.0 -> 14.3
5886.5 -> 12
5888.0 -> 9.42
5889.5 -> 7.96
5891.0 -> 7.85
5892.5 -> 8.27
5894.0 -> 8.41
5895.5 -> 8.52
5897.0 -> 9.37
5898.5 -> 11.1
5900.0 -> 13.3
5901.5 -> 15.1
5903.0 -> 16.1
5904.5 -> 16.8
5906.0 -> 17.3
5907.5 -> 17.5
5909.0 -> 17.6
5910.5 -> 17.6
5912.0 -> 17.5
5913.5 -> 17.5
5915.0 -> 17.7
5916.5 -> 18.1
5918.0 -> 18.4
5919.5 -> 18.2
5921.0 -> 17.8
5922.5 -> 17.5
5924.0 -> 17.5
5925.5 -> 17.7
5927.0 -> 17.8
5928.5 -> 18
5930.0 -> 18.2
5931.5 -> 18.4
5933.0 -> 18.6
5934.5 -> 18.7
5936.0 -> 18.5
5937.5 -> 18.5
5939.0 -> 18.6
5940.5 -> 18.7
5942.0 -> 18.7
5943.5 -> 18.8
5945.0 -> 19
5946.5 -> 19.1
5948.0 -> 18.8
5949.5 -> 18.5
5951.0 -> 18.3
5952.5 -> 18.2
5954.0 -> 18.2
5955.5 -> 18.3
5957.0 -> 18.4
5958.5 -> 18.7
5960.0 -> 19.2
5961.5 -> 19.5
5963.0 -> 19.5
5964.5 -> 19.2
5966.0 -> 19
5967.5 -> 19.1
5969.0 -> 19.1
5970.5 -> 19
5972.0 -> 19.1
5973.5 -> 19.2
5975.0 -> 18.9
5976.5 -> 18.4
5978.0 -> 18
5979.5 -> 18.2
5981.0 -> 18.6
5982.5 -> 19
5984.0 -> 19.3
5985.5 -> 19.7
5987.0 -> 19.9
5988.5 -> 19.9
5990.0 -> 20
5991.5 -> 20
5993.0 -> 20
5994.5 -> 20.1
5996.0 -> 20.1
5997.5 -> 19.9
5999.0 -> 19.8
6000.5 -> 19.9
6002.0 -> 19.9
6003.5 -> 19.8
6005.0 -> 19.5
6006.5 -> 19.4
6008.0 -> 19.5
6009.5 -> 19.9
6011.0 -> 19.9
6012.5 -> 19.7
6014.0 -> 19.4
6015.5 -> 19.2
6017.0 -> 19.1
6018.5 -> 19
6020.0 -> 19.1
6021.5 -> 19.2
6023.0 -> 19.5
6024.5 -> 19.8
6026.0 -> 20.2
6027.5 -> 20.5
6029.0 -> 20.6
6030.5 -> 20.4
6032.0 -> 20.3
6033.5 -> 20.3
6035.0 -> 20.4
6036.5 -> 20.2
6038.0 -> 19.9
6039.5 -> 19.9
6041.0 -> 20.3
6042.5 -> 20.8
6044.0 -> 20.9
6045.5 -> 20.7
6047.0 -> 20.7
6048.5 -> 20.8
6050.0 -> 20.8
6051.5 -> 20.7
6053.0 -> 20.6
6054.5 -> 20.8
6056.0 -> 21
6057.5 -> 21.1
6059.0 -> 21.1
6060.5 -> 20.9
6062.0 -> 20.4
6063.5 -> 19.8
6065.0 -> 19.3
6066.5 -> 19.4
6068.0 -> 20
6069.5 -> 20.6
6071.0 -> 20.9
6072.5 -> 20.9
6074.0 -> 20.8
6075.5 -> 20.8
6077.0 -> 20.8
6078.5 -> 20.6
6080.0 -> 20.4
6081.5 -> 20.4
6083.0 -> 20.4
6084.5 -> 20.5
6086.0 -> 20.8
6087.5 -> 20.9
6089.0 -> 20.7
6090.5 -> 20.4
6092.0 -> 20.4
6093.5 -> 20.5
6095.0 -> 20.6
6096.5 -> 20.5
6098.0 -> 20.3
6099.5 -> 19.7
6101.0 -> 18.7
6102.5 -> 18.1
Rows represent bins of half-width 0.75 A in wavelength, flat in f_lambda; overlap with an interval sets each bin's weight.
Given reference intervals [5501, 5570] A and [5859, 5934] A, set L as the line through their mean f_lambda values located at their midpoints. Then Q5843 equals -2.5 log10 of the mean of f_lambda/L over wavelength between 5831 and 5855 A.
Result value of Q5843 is -0.221 mag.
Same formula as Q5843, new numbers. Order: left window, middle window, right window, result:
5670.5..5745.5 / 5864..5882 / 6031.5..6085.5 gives 0.086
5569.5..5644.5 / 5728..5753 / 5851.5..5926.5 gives -0.180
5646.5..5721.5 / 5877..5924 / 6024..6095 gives 0.300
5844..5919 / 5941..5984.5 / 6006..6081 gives -0.037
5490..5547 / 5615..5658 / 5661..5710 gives 0.033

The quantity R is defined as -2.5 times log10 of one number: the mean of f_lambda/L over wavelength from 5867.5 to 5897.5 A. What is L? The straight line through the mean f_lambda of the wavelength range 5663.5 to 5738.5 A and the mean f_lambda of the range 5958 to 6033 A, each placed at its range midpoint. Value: 0.32 mag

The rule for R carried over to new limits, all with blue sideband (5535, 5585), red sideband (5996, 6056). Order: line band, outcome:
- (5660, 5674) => -0.04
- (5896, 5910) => 0.27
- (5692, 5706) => -0.04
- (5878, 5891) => 0.37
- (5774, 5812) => -0.08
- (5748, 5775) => -0.05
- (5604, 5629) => 0.04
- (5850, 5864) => 0.03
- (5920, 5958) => 0.06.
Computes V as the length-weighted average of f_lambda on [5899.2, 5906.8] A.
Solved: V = 15.7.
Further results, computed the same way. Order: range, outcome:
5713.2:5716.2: 18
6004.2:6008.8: 19.5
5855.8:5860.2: 17.8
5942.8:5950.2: 18.8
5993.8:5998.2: 20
